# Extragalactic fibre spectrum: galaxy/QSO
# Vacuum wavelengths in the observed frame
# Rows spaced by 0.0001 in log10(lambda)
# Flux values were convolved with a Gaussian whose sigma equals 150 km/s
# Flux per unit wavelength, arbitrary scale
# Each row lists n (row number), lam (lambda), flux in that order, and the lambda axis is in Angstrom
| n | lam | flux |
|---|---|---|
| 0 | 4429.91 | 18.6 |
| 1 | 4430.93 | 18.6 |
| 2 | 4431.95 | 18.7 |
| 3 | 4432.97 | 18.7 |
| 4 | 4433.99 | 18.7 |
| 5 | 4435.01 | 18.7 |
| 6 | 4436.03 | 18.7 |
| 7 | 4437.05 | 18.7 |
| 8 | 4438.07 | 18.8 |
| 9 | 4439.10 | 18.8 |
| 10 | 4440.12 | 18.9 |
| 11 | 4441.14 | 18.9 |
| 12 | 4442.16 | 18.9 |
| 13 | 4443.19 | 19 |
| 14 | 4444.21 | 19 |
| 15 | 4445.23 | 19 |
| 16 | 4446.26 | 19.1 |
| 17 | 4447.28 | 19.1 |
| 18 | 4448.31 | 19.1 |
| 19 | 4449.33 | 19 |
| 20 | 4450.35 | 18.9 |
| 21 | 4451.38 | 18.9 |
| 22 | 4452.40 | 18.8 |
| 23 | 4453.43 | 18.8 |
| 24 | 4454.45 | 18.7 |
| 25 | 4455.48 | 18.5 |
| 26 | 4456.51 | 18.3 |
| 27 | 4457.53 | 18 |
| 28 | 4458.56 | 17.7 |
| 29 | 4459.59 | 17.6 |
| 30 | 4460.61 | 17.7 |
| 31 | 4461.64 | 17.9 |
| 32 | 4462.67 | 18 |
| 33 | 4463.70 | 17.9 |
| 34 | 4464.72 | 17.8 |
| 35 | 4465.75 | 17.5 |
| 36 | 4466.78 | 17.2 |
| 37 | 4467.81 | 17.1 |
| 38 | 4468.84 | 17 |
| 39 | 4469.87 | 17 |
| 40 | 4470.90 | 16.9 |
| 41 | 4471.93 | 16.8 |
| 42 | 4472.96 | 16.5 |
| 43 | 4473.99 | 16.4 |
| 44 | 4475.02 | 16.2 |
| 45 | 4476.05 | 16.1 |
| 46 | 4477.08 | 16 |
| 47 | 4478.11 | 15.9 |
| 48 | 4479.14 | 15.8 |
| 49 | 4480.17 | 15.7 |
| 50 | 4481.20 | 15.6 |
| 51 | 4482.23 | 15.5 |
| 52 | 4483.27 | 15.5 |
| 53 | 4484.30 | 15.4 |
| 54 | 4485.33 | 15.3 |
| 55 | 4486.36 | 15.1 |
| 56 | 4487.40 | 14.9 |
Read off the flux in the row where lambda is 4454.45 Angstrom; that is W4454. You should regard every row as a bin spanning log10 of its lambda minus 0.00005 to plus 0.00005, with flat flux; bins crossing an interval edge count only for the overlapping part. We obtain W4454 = 18.7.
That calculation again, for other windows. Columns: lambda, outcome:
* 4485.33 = 15.3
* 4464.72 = 17.8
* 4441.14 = 18.9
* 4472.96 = 16.5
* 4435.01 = 18.7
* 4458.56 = 17.7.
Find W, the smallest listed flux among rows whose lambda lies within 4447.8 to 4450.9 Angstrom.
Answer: 18.9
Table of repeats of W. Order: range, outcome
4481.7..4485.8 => 15.3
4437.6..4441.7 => 18.8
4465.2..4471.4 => 16.9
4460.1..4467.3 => 17.2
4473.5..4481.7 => 15.6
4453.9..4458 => 18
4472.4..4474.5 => 16.4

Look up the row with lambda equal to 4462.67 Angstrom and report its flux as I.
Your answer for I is 18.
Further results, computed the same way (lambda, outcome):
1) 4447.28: 19.1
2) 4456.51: 18.3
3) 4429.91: 18.6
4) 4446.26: 19.1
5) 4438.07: 18.8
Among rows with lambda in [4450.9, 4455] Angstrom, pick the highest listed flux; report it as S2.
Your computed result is 18.9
